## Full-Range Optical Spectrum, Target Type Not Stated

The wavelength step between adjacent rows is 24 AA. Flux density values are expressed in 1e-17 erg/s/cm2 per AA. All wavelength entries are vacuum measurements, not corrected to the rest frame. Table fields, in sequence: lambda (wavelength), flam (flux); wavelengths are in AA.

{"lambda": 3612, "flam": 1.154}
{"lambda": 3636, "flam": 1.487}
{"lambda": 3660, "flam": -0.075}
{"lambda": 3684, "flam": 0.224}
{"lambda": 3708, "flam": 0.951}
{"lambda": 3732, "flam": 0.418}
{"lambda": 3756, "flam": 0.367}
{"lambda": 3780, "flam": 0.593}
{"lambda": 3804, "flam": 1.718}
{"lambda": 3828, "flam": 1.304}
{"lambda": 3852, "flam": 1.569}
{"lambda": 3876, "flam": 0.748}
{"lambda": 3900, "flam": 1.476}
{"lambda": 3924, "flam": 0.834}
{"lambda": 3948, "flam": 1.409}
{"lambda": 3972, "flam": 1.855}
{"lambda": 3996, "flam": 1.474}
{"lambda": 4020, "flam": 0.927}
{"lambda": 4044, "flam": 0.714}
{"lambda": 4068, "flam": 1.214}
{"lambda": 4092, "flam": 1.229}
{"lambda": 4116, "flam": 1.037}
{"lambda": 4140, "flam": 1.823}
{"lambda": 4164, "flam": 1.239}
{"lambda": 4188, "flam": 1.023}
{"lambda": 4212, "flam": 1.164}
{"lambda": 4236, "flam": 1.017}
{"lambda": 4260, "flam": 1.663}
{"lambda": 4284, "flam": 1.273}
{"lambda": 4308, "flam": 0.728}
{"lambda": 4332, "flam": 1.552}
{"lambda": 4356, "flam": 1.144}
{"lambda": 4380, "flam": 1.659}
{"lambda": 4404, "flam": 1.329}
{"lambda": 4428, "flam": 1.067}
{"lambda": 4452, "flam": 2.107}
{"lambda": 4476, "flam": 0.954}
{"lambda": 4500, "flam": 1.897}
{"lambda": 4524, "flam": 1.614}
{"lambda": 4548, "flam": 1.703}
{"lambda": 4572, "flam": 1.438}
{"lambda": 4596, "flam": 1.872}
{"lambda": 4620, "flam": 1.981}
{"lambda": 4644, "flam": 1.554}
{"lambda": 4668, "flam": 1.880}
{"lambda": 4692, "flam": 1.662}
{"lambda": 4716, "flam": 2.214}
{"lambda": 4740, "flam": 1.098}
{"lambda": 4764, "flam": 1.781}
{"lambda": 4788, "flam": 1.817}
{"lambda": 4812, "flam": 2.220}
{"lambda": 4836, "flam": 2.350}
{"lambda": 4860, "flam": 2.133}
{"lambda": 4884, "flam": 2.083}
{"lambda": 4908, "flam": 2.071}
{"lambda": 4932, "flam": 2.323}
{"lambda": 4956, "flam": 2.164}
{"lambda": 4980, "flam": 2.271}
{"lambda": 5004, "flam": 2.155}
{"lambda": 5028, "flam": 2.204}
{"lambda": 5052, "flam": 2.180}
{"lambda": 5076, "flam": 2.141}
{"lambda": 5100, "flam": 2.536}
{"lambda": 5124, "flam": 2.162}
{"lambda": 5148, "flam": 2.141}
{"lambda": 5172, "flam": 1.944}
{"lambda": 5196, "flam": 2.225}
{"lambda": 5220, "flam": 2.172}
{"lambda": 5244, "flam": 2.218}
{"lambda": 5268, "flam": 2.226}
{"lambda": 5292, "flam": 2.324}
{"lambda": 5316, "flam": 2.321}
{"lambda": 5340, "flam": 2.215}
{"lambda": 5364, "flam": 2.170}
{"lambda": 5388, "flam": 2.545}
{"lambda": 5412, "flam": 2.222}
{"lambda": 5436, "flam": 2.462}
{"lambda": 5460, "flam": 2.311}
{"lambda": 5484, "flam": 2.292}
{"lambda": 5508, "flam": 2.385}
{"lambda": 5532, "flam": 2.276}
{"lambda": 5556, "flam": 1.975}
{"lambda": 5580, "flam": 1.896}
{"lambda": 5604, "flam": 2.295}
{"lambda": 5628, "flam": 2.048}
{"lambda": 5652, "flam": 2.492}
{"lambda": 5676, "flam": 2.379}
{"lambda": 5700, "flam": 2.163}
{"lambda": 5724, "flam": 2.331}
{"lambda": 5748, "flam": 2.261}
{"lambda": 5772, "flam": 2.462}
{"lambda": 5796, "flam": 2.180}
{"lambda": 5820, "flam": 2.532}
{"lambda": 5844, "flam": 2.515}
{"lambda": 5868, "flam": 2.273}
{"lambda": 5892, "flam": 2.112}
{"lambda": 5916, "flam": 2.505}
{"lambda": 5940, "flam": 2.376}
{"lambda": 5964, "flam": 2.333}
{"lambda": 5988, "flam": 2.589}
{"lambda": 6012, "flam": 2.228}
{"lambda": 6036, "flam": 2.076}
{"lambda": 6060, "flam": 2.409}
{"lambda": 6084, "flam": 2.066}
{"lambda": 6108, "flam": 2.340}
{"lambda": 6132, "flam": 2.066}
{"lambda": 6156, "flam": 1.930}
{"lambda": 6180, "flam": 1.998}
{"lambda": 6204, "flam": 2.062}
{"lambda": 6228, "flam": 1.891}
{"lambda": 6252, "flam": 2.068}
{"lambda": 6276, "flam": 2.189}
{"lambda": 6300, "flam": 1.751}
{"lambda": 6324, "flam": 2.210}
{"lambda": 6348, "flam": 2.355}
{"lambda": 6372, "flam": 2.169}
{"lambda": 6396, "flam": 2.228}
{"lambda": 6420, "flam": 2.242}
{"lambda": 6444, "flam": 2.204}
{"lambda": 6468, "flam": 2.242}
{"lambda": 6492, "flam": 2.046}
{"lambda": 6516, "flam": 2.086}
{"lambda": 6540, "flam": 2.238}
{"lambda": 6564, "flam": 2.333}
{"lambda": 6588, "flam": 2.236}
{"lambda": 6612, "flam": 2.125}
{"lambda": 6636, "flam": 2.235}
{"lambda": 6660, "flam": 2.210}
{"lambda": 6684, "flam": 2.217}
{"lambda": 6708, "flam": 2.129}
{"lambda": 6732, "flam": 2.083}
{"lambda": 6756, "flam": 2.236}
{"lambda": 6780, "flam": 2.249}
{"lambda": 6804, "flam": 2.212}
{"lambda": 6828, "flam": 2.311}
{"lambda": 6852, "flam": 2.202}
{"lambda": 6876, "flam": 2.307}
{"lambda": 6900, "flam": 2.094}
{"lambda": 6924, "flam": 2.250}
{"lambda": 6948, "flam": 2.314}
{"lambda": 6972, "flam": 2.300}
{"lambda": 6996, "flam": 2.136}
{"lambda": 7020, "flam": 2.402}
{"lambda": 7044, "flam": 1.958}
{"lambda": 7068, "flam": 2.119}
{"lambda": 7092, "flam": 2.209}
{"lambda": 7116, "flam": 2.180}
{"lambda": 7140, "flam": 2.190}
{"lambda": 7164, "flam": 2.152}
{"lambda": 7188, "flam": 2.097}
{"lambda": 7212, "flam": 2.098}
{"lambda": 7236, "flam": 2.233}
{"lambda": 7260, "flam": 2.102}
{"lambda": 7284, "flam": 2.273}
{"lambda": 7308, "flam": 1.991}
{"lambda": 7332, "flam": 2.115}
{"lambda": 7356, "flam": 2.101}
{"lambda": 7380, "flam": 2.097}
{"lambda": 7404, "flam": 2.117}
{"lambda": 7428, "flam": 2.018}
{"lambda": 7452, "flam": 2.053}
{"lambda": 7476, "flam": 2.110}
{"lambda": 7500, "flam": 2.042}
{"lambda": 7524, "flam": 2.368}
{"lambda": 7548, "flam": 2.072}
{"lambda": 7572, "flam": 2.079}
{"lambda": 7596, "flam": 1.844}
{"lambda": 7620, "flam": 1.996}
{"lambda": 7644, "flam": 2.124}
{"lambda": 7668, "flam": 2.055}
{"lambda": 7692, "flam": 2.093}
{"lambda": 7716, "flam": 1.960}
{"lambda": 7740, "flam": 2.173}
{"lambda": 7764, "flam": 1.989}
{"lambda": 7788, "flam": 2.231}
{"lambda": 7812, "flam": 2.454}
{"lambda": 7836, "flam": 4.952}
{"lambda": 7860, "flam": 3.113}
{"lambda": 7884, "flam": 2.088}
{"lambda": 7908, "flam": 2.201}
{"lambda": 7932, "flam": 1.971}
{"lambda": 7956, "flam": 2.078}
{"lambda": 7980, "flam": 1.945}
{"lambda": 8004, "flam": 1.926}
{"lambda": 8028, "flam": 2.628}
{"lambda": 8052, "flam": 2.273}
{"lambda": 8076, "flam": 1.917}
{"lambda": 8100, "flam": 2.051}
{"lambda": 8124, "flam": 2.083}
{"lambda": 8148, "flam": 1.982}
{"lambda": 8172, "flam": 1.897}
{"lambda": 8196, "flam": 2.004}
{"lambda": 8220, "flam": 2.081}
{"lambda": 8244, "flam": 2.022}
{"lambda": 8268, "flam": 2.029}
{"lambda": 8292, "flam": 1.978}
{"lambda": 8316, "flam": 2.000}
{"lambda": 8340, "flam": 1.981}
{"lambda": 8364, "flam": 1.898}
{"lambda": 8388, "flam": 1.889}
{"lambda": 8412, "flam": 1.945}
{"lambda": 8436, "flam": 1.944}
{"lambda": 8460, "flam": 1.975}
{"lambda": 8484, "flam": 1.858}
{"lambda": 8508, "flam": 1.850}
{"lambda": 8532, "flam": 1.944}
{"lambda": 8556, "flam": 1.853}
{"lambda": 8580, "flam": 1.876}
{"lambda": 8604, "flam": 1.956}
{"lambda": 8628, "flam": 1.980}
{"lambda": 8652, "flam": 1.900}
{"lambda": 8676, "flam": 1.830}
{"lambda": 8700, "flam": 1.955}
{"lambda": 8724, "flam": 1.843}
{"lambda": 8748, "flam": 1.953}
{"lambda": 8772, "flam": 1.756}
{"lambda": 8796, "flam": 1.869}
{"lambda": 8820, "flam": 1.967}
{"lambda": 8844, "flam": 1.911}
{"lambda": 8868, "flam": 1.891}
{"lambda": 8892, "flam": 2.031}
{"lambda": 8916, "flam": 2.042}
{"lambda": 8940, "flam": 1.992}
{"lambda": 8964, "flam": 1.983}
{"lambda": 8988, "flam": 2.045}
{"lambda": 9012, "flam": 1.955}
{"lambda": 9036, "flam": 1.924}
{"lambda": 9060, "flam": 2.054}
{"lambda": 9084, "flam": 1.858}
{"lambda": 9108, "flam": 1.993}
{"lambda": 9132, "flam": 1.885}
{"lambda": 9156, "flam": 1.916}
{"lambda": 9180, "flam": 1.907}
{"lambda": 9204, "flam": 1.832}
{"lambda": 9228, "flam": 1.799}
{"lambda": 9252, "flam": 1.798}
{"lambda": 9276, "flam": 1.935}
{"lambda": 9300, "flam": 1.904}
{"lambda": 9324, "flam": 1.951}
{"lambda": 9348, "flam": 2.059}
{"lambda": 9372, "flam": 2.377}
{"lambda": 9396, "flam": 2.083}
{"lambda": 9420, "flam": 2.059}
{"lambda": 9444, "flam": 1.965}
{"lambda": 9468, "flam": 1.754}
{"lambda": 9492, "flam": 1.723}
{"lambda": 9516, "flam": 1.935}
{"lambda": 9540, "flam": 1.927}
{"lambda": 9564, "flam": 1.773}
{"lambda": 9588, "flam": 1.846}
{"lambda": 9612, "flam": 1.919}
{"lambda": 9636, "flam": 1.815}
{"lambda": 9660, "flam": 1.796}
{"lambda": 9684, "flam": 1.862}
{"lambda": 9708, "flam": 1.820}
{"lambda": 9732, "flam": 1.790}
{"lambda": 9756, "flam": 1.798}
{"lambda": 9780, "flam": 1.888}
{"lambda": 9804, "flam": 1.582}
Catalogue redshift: 0.194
